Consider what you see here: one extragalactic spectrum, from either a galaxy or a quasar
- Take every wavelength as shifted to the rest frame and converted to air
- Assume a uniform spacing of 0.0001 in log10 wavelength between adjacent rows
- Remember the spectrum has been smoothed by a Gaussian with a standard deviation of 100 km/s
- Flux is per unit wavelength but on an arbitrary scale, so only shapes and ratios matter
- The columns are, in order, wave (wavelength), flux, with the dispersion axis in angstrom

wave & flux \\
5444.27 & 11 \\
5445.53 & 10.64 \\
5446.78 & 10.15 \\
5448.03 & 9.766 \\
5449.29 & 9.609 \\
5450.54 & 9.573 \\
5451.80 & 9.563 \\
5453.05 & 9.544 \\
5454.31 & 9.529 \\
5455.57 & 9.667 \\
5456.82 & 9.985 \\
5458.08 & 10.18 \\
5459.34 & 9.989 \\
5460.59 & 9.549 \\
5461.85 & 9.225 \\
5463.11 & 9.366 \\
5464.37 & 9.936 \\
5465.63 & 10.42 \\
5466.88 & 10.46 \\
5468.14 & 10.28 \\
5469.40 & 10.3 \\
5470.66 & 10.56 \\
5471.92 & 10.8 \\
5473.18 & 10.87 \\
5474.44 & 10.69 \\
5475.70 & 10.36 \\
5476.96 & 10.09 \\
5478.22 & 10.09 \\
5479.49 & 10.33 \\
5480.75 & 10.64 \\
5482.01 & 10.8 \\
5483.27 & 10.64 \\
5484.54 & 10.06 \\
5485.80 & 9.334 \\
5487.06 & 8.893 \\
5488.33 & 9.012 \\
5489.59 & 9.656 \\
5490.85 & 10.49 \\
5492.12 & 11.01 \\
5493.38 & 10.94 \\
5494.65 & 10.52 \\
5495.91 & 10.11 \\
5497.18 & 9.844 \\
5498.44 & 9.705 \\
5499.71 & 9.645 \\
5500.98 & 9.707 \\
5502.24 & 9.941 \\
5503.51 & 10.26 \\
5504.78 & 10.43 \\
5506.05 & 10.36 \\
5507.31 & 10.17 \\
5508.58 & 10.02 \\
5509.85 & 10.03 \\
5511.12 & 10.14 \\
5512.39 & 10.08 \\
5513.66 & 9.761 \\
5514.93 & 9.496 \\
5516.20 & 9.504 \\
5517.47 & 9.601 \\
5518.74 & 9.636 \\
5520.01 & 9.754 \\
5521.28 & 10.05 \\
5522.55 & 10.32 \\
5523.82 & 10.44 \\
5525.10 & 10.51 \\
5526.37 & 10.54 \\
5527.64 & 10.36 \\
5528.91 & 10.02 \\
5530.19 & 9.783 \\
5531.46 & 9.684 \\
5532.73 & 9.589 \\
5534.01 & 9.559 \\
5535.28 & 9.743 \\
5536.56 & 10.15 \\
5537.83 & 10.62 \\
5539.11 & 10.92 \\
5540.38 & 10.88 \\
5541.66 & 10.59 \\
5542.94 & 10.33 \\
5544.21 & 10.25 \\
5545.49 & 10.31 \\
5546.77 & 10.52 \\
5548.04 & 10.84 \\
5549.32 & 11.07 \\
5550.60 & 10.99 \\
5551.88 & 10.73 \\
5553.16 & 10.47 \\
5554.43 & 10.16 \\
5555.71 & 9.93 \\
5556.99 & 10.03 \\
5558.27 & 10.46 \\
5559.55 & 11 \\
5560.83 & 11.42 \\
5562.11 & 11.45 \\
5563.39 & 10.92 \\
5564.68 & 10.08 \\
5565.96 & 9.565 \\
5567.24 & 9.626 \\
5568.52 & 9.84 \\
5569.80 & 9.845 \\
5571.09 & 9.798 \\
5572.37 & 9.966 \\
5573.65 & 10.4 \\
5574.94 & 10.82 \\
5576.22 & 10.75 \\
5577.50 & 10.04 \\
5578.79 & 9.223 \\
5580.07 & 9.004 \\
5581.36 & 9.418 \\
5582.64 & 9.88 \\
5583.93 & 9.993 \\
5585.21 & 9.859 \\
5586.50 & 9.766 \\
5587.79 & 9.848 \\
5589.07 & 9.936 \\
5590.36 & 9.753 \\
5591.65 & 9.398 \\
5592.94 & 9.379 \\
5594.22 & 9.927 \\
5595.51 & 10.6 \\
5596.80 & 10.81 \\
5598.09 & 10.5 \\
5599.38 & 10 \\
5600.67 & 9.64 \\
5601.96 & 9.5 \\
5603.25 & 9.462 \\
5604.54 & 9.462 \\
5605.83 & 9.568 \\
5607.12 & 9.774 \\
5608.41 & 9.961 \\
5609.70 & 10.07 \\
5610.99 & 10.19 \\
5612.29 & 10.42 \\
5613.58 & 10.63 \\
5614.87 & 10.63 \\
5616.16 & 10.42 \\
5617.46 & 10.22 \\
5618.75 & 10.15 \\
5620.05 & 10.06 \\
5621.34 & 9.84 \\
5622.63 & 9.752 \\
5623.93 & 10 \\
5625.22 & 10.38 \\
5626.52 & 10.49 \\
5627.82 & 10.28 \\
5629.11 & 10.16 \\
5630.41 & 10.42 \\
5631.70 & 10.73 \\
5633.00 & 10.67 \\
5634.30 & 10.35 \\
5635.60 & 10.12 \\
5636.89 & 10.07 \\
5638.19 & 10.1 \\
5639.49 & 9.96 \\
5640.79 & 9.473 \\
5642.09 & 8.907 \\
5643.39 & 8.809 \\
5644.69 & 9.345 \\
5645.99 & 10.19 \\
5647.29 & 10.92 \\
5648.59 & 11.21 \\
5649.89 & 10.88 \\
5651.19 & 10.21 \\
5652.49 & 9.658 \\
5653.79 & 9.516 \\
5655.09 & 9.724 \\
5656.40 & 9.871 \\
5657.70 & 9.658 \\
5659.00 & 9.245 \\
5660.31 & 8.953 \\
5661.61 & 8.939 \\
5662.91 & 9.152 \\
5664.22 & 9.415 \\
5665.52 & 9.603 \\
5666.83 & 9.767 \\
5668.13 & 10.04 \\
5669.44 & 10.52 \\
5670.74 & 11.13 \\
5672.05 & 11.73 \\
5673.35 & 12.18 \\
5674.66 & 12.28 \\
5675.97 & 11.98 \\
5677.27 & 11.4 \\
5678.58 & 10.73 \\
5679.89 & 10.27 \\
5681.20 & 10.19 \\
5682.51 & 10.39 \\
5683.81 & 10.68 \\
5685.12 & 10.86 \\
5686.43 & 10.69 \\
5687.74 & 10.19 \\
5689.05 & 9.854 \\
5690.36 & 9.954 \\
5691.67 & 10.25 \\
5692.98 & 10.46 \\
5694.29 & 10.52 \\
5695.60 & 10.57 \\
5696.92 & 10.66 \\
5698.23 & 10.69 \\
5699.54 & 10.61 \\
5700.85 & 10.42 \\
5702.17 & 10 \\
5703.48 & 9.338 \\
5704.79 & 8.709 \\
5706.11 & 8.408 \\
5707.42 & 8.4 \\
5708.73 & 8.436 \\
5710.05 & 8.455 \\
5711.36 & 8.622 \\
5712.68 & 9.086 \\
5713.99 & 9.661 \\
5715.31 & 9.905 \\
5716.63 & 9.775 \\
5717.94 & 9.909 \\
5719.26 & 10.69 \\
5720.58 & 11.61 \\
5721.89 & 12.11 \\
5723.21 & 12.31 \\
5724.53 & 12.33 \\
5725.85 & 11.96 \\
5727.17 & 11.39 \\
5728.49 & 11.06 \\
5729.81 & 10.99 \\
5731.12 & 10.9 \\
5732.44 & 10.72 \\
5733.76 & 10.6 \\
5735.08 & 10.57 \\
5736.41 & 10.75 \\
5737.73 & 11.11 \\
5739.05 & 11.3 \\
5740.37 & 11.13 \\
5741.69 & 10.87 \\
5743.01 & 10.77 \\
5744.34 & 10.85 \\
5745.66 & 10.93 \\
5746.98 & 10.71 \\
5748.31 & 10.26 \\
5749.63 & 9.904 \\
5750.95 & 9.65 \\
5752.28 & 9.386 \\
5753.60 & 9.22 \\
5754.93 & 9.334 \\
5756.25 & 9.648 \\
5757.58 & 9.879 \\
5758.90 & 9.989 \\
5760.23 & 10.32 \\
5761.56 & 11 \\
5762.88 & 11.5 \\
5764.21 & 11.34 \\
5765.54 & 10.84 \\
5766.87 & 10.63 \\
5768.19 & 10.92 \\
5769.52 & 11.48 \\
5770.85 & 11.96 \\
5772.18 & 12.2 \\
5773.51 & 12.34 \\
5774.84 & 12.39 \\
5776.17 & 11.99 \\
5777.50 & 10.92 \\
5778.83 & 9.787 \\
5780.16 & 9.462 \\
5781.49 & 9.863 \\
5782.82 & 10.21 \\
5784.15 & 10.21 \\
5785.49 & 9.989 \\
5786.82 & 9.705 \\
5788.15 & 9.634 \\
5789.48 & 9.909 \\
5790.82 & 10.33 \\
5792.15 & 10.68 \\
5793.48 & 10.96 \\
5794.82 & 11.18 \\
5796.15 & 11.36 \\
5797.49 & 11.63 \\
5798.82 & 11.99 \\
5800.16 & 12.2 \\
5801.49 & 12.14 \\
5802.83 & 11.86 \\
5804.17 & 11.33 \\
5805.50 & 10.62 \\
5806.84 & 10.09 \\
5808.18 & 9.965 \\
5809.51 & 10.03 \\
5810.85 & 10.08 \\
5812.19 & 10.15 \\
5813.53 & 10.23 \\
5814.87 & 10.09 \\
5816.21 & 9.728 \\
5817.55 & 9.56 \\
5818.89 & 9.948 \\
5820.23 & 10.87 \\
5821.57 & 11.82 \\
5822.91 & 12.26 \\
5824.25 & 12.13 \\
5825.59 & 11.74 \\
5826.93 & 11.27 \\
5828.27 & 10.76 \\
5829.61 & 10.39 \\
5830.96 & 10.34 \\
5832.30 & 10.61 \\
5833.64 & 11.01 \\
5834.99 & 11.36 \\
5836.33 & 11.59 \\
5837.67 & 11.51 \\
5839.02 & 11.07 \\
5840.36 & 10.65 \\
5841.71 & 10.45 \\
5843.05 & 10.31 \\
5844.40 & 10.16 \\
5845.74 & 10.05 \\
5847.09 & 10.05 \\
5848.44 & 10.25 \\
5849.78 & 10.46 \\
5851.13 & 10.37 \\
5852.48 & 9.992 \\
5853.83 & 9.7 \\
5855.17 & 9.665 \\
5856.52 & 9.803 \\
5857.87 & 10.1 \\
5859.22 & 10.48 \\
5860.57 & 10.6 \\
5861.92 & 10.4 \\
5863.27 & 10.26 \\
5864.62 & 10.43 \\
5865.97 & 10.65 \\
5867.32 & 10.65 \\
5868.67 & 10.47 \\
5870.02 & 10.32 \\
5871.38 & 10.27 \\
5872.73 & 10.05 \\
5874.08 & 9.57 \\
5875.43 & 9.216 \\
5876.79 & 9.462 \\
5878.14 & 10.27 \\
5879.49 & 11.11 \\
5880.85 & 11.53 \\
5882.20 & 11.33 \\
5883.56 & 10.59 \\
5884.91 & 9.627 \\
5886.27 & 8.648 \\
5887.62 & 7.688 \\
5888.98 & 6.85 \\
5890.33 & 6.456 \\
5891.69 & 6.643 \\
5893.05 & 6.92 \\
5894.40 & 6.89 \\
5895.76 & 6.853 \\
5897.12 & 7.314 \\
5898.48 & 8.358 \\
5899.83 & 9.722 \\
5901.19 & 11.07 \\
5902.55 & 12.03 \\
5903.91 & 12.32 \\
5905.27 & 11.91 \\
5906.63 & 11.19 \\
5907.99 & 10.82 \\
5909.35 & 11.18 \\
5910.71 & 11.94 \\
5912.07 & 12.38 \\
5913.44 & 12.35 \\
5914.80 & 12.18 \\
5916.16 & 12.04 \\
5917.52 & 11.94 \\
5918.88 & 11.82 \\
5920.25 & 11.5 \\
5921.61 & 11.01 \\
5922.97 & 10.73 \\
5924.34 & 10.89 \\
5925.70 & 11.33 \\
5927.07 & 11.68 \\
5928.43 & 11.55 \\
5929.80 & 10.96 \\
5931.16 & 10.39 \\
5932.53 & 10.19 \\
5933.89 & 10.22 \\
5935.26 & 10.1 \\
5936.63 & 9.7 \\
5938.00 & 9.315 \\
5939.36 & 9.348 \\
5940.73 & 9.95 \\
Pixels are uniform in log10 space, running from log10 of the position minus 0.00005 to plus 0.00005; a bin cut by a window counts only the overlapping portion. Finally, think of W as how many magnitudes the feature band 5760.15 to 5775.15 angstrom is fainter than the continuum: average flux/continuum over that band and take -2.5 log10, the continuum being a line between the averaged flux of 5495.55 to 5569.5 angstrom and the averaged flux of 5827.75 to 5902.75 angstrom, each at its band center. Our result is -0.15 mag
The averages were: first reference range 10.2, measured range 11.4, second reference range 9.86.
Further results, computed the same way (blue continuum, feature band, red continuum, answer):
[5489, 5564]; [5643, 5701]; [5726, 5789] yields 0.020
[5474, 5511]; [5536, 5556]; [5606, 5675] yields -0.046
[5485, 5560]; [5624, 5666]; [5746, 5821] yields 0.047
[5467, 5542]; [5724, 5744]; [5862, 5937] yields -0.090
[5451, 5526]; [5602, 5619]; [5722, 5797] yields 0.034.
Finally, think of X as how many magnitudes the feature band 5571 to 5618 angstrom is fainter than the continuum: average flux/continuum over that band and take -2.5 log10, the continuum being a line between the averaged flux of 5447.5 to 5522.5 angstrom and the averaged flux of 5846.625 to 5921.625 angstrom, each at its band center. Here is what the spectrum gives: 0.01 mag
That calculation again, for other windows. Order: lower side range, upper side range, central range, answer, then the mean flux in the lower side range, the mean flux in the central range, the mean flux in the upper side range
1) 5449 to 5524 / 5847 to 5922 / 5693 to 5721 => 0.04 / 10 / 9.74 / 10.1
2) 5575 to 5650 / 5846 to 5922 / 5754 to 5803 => -0.08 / 10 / 10.8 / 10.1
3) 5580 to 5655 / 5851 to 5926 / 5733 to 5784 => -0.06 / 10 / 10.7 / 10.2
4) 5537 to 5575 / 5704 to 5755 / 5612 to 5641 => 0.02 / 10.5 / 10.2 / 10.3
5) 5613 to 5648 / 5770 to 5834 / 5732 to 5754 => 0.01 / 10.1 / 10.5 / 10.8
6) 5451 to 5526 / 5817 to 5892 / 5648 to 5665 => 0.05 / 10.1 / 9.72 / 10.3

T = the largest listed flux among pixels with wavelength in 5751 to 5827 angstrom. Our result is 12.39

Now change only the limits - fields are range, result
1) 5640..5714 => 12.28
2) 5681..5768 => 12.33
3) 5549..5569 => 11.45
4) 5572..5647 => 10.82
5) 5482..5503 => 11.01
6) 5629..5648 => 10.92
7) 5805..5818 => 10.62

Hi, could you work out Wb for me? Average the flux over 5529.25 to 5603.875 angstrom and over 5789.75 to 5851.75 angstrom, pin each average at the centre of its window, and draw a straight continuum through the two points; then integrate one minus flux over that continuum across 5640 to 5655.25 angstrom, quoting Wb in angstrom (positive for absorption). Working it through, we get 0.67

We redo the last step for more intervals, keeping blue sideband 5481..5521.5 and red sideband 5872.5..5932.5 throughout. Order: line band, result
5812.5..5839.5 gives -1.9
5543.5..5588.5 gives -0.9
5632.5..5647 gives 0.3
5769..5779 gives -1.5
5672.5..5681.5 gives -1.1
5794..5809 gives -1.6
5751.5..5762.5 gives 0.3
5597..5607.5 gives 0.3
